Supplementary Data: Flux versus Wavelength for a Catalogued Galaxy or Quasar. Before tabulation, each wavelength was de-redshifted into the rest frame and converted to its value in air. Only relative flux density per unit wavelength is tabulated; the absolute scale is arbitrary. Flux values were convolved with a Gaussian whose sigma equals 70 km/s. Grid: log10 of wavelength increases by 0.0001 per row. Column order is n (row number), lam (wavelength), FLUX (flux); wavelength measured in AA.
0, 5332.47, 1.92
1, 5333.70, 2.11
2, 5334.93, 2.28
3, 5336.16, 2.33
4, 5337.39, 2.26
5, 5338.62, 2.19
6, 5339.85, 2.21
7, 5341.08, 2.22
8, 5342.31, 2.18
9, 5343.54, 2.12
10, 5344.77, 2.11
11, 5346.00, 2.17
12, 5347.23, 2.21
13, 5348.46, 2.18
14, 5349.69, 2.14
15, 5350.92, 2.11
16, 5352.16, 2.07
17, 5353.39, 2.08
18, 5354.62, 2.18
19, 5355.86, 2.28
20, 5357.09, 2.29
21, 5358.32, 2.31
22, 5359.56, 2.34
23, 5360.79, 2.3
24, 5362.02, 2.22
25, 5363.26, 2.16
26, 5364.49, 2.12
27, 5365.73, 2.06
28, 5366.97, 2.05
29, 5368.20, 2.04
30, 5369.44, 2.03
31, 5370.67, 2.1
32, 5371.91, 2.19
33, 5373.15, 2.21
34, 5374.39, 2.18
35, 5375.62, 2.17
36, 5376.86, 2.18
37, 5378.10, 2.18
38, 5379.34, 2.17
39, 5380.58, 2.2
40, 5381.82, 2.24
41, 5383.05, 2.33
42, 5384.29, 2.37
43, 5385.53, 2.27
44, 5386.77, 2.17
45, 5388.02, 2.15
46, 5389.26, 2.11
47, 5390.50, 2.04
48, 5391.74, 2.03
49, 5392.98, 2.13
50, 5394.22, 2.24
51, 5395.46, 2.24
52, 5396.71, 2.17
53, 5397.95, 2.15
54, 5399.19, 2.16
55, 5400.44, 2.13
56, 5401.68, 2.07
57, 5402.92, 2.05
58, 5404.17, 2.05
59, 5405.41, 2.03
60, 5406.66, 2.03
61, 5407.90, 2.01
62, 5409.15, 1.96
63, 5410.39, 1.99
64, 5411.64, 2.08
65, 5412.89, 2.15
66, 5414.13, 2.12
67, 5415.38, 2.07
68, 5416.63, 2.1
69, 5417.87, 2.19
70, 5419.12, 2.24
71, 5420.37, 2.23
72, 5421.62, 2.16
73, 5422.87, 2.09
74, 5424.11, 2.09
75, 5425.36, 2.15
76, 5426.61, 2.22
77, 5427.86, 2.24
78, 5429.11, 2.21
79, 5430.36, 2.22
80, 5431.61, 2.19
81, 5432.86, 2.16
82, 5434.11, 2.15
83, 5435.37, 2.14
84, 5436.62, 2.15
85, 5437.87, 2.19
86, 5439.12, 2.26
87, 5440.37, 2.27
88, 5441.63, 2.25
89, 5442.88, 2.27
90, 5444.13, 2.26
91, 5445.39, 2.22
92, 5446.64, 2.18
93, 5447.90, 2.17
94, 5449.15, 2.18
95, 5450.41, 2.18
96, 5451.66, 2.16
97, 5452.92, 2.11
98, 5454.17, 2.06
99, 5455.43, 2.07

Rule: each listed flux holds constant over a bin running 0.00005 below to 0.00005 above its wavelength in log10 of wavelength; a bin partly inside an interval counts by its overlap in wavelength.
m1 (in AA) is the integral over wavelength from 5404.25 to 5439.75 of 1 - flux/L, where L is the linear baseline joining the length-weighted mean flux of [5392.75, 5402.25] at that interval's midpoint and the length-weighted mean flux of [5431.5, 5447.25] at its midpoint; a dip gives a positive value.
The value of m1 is 0.87 AA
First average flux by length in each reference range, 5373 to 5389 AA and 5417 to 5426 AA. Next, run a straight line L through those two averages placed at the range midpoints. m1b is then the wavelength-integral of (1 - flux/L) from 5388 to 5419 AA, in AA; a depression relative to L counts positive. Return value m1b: 1.24 AA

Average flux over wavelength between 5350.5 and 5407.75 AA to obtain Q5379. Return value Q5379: 2.16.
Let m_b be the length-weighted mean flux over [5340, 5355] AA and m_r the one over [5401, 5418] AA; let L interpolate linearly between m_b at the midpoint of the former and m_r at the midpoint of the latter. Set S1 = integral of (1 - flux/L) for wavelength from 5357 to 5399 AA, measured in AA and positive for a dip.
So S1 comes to -1.4 AA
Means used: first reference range 2.15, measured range 2.18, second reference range 2.06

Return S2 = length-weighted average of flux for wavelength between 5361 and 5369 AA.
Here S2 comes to 2.12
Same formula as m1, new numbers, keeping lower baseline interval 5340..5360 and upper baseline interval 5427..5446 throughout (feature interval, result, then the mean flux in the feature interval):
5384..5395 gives 0.2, 2.16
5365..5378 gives 0.4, 2.12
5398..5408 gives 0.6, 2.07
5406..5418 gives 0.8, 2.07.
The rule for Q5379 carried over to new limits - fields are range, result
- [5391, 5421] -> 2.11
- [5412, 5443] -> 2.18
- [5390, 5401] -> 2.14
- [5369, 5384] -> 2.19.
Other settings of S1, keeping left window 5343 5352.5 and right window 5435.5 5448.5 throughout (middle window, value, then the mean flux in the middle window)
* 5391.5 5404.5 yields 0.29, 2.13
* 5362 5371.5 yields 0.29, 2.09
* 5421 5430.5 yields 0.15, 2.17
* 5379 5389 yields -0.29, 2.23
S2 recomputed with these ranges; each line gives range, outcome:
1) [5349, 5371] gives 2.16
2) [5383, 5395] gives 2.18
